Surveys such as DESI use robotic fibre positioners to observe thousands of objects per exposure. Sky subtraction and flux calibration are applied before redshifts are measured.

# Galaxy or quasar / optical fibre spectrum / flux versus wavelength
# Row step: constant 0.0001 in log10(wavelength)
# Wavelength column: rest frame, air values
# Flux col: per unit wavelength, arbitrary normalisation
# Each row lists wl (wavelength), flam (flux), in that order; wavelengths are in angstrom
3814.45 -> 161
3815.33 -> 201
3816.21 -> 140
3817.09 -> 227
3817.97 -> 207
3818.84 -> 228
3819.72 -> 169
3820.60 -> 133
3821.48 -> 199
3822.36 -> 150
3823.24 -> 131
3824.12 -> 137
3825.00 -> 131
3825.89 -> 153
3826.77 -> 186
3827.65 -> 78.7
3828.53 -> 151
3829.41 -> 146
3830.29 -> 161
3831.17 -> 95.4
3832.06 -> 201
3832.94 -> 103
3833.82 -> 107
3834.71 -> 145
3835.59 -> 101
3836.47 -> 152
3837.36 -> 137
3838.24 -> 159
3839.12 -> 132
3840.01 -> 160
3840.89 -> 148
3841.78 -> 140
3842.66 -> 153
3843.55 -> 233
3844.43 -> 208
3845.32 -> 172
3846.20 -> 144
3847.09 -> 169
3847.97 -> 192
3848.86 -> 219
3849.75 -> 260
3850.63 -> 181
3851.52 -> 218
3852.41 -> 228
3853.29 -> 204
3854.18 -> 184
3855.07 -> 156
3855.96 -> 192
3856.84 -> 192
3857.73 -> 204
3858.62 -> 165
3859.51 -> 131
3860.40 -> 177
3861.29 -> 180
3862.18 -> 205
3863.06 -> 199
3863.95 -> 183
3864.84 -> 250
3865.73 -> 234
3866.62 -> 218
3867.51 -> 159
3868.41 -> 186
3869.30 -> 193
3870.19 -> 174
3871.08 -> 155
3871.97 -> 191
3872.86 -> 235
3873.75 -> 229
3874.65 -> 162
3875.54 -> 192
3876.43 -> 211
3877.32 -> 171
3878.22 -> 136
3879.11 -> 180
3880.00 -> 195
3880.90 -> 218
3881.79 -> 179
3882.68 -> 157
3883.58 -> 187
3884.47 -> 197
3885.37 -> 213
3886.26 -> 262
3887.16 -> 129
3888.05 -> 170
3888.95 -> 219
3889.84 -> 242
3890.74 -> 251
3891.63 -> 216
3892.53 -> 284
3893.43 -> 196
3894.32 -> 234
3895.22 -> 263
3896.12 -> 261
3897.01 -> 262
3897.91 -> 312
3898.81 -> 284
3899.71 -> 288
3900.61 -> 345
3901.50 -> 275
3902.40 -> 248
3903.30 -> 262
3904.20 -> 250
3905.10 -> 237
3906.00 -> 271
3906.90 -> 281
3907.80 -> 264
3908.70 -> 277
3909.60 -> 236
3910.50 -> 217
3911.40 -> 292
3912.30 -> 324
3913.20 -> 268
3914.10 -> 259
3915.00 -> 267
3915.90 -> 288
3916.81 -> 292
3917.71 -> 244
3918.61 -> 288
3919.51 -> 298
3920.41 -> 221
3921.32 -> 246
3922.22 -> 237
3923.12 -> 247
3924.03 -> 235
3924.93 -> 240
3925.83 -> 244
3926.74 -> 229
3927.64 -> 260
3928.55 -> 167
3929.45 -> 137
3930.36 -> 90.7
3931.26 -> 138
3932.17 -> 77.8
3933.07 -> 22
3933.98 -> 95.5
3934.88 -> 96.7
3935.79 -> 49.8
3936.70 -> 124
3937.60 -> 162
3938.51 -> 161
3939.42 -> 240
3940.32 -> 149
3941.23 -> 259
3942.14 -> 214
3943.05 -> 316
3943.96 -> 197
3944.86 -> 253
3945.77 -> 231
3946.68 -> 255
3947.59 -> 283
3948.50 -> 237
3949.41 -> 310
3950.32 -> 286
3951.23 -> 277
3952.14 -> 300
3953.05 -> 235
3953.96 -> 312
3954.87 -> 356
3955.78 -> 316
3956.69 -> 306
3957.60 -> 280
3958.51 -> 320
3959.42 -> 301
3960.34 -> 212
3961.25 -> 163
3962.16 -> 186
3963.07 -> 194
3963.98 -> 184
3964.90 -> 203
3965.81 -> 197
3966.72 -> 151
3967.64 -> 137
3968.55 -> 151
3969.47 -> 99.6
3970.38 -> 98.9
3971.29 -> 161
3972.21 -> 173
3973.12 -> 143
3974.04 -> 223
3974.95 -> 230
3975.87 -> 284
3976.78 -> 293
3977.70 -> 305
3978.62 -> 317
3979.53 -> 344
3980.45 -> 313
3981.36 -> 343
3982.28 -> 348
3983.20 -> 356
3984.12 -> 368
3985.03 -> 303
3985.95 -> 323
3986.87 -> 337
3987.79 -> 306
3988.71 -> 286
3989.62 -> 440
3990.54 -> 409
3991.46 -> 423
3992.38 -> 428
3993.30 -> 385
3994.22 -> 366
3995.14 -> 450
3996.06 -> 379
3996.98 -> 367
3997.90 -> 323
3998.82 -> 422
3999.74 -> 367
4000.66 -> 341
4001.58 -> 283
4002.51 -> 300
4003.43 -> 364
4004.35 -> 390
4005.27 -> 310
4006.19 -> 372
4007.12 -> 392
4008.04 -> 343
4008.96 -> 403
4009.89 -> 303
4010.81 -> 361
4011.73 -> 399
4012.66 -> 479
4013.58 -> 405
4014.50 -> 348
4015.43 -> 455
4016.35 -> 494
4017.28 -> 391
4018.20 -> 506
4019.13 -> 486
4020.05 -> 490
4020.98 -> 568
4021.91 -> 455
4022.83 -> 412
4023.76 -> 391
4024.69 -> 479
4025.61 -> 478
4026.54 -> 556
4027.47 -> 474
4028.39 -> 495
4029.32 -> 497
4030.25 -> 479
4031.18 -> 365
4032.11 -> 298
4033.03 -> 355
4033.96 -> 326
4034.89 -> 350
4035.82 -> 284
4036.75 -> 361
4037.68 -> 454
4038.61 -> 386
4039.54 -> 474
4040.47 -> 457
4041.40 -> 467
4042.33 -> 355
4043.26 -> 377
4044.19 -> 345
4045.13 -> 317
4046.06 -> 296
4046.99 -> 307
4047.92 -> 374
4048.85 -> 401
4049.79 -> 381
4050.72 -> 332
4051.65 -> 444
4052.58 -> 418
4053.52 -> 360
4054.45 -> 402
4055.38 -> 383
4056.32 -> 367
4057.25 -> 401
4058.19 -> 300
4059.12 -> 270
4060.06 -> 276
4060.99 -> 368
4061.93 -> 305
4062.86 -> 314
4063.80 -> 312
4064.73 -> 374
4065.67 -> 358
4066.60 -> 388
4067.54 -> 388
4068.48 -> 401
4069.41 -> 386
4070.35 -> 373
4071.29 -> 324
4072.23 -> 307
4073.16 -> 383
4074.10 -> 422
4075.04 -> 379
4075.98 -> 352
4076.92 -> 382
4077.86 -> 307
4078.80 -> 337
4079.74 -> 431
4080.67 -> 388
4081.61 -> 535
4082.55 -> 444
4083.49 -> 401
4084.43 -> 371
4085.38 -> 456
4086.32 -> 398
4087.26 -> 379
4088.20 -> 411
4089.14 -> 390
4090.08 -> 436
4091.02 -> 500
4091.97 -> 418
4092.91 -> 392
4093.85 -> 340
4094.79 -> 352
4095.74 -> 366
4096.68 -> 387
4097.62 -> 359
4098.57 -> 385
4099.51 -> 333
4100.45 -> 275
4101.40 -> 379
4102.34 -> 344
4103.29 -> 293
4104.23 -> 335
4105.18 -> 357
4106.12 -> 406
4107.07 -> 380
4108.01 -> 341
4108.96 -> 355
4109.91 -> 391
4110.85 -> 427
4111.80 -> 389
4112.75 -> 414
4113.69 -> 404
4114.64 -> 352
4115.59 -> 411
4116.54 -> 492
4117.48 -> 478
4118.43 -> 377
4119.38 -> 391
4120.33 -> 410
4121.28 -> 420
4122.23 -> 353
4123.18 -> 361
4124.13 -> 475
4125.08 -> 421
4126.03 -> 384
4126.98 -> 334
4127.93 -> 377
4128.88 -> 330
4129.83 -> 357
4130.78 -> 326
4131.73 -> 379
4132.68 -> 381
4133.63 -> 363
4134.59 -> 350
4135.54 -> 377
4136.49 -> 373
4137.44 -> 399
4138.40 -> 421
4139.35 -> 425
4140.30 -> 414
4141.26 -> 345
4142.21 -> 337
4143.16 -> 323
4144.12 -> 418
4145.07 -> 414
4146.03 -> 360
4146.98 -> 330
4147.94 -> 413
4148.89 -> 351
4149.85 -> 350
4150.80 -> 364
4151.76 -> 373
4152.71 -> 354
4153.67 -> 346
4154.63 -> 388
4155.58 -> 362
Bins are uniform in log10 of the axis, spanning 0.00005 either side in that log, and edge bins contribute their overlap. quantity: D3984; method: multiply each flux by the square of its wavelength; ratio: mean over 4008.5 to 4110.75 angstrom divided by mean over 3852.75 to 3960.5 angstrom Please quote 1.88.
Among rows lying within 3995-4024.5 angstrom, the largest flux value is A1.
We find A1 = 568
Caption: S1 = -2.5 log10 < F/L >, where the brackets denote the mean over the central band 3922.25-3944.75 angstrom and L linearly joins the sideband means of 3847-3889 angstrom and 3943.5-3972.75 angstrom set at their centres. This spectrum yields 0.24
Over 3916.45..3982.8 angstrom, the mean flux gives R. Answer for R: 223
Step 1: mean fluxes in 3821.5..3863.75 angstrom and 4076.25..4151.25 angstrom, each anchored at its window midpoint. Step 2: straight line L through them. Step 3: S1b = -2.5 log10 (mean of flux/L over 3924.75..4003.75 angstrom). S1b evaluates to 0.043 mag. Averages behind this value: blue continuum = 166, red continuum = 384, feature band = 257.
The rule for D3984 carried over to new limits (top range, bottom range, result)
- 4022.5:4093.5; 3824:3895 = 2.35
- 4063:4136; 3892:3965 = 1.75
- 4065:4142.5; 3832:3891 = 2.36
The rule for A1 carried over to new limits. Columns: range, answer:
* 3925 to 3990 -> 440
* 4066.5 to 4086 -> 535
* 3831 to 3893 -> 284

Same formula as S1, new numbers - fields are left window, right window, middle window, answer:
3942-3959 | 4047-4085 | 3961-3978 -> 0.49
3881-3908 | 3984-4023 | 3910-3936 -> 0.29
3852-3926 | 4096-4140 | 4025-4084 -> -0.14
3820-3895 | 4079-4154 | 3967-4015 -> -0.13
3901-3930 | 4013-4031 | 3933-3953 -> 0.43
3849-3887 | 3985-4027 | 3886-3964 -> 0.16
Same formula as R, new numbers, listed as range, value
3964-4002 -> 296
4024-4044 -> 416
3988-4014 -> 374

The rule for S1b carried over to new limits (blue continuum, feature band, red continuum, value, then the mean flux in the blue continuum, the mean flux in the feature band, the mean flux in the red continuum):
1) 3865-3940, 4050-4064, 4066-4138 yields -0.02 mag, 216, 351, 384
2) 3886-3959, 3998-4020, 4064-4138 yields -0.25 mag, 238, 389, 383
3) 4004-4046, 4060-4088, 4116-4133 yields 0.07 mag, 412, 377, 392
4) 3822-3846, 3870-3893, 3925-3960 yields -0.12 mag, 147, 199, 218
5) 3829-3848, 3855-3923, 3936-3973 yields -0.23 mag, 152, 227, 223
